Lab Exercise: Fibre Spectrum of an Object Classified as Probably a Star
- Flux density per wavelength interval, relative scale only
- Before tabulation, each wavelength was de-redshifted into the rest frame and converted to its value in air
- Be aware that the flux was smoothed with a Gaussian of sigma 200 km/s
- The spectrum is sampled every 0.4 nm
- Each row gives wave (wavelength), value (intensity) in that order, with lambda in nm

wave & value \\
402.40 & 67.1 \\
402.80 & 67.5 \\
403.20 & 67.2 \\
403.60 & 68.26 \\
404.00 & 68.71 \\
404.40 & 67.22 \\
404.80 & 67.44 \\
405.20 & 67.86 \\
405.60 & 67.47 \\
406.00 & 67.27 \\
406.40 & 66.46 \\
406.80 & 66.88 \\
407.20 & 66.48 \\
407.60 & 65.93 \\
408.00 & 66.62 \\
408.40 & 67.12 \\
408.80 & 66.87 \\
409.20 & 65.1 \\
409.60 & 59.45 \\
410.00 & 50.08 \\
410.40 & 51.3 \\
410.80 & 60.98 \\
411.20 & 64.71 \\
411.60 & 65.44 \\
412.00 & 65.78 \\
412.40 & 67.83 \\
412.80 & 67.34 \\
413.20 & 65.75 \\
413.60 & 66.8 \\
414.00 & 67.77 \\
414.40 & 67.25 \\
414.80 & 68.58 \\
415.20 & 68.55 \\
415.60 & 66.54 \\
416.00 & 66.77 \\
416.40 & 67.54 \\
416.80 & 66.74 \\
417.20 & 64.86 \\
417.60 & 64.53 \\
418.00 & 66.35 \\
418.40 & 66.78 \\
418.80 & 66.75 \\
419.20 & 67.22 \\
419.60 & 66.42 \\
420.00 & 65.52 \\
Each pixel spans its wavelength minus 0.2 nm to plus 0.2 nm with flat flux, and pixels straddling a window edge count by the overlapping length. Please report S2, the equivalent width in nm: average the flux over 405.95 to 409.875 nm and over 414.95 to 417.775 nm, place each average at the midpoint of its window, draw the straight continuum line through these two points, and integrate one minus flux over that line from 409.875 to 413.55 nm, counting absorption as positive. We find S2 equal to 0.189 nm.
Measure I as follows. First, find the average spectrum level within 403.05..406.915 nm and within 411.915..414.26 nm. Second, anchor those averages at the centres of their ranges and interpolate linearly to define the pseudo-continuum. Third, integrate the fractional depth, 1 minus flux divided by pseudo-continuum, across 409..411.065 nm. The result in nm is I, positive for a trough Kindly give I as 0.293 nm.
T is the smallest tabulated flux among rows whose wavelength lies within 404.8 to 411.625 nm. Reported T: 50.08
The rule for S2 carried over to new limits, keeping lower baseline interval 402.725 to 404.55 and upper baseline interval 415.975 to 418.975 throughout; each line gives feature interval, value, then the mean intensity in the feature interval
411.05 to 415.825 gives -0.01 nm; 66.9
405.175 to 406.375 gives 0.00 nm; 67.3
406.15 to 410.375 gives 0.23 nm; 63.6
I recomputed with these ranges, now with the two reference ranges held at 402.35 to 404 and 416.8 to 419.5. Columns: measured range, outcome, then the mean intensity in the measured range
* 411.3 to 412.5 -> 0.013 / 66.1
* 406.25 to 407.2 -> 0.010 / 66.6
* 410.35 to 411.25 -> 0.102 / 59.3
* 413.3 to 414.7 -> -0.014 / 67.3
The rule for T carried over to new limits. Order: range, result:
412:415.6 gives 65.75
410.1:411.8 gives 51.3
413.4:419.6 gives 64.53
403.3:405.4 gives 67.22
